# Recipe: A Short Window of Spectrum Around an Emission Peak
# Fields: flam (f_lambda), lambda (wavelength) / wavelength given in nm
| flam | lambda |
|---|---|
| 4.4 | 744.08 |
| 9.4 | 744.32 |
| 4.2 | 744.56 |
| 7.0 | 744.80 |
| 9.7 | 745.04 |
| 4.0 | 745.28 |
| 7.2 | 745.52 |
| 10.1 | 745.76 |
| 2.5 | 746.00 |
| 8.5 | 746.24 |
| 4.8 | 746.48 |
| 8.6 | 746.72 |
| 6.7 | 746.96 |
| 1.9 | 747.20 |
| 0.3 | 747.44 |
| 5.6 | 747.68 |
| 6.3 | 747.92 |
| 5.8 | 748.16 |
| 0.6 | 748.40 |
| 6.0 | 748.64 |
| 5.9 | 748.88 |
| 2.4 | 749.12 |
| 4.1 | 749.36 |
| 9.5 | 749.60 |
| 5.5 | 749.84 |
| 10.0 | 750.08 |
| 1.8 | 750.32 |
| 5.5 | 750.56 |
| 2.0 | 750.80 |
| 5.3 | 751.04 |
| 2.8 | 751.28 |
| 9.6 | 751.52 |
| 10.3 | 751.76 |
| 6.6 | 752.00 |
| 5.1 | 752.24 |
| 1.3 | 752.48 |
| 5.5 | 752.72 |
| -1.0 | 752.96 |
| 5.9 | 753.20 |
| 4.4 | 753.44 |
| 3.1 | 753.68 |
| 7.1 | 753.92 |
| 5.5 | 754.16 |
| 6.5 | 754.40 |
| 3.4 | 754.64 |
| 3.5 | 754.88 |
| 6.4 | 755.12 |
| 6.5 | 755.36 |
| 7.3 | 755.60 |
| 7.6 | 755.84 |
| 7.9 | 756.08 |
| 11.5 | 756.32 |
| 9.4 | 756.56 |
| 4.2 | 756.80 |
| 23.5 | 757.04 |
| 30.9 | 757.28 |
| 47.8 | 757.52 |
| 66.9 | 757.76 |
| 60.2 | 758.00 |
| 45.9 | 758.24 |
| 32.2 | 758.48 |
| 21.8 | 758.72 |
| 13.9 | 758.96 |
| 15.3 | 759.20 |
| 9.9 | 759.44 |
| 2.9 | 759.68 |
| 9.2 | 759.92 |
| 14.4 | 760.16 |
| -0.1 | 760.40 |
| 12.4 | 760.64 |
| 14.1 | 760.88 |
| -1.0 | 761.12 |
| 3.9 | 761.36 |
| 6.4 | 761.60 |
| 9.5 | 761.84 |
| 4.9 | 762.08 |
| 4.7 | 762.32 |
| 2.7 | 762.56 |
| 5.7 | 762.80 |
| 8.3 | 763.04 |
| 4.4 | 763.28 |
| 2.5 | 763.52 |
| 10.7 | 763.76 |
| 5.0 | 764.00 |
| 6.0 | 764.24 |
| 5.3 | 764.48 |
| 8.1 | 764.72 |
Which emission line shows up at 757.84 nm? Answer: [O II]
